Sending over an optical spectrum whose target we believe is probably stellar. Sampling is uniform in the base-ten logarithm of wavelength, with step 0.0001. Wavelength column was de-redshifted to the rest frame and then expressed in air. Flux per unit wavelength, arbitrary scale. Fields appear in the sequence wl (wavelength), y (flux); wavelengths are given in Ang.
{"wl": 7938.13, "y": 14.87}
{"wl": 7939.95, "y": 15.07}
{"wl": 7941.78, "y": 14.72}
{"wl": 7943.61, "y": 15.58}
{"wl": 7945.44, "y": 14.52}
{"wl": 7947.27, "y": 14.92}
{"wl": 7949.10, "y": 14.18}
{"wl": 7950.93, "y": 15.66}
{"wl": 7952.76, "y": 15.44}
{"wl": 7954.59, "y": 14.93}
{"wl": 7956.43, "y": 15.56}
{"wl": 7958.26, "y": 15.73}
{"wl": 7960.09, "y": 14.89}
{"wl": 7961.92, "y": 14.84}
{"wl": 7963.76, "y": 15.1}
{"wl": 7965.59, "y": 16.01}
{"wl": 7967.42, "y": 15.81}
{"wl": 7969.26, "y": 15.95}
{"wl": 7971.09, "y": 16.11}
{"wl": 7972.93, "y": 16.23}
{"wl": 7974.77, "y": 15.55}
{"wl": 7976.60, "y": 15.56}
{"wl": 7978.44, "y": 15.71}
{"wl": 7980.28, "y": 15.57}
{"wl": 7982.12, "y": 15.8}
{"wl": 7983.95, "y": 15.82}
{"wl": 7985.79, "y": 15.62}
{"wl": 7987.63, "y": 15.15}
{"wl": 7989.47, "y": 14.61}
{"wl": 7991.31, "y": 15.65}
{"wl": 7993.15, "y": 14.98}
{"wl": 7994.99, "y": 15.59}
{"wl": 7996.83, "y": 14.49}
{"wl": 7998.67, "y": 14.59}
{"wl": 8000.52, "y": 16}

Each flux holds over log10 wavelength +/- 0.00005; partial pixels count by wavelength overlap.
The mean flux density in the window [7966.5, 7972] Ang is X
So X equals 16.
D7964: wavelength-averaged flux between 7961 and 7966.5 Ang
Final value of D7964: 15.3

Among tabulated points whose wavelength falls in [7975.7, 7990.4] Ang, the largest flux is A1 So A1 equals 15.82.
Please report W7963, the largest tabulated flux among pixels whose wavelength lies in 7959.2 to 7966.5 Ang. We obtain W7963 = 16.01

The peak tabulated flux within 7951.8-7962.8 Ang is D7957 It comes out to 15.73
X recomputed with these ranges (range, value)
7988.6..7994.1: 15.1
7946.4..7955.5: 15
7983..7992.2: 15.4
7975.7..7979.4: 15.6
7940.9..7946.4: 14.9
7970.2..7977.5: 15.9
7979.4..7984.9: 15.7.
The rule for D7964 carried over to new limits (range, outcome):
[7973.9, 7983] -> 15.6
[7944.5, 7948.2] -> 14.7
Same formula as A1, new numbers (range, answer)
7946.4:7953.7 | 15.66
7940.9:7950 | 15.58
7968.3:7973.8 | 16.23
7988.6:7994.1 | 15.65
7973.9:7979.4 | 15.71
